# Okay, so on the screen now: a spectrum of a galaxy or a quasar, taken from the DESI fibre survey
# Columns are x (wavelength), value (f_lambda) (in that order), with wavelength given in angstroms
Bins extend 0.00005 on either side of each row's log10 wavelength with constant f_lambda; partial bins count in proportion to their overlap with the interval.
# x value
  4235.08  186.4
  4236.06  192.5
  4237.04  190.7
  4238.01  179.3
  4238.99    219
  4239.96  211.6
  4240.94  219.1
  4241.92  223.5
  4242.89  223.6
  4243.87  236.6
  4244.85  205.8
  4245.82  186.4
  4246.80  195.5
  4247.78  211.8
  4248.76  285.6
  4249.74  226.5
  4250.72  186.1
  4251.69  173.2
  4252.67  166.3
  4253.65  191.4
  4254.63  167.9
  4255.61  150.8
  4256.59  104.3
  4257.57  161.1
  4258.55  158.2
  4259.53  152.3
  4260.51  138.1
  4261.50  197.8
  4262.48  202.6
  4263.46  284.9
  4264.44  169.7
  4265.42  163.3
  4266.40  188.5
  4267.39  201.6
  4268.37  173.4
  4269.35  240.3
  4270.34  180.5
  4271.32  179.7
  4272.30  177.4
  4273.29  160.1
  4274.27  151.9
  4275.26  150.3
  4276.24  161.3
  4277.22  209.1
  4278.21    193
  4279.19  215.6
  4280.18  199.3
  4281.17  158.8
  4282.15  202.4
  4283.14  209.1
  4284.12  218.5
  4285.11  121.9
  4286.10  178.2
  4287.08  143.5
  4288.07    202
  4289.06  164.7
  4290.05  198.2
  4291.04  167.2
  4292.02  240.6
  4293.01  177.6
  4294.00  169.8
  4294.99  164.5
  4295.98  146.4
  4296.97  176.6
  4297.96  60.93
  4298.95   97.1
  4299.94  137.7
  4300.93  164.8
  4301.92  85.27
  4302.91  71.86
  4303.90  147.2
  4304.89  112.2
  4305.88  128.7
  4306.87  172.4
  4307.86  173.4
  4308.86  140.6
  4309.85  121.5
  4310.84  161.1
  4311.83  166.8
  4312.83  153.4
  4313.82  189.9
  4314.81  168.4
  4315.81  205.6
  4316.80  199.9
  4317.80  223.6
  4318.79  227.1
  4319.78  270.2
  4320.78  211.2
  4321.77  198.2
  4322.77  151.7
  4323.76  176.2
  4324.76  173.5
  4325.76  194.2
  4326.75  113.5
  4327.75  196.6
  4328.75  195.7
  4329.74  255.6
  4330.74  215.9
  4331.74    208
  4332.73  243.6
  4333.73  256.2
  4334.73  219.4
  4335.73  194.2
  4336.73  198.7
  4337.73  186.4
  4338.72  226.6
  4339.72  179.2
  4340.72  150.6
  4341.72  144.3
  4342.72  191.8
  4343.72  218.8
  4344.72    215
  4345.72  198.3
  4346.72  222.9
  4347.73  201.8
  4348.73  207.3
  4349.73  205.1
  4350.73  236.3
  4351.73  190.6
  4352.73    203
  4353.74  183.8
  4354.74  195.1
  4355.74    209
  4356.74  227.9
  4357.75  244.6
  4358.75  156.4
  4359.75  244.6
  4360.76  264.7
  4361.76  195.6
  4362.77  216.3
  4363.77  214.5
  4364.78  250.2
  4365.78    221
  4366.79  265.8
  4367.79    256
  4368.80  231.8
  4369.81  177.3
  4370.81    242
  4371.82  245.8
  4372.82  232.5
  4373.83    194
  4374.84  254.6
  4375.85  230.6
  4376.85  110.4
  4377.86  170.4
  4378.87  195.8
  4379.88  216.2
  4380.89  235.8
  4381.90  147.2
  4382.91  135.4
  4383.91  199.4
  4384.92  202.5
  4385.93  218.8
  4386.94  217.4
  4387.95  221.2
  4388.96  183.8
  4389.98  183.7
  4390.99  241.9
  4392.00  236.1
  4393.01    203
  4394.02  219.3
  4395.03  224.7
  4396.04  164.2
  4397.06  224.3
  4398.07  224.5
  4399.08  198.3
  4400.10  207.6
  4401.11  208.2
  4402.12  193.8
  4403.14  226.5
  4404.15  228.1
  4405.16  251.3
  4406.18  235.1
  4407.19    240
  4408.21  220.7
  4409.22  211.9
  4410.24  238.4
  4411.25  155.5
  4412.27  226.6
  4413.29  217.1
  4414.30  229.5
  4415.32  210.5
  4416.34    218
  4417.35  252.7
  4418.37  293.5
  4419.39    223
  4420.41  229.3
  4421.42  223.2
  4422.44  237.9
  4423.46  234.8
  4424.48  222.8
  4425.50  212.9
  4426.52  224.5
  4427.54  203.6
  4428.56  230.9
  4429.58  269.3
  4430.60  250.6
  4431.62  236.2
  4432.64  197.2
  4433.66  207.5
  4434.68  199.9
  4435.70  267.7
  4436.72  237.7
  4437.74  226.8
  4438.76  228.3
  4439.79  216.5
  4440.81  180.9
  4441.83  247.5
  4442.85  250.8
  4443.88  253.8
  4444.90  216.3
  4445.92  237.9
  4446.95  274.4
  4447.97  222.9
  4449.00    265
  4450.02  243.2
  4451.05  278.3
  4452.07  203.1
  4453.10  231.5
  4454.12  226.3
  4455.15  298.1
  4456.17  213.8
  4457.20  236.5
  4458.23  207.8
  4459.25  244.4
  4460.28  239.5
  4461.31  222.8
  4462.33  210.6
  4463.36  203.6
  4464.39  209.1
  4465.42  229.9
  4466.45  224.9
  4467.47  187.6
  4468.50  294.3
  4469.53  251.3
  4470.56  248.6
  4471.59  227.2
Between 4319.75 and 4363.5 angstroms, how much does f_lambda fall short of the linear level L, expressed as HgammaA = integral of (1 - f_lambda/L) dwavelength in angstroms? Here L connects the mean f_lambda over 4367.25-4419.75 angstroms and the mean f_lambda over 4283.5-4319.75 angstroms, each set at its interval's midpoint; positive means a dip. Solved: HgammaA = -4.5 angstroms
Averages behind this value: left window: 162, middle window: 204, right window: 214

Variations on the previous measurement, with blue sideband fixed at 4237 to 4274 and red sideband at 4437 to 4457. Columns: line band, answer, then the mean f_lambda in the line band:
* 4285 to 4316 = 7.50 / 153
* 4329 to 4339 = -0.44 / 220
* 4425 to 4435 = 0.42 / 224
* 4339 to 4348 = 0.88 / 192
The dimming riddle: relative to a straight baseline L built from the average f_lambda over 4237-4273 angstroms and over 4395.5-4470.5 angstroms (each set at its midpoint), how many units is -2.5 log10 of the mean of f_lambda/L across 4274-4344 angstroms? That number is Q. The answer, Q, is 0.15 mag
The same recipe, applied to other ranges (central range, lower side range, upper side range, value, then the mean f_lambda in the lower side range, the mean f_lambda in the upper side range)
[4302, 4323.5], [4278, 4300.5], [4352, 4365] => 0.10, 171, 215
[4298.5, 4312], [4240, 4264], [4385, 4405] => 0.44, 194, 212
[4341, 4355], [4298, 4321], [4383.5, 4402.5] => -0.10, 160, 209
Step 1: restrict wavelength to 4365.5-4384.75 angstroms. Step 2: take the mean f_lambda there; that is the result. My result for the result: 208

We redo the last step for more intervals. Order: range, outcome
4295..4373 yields 192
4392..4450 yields 226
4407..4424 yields 227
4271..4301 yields 171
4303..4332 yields 179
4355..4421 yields 216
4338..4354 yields 199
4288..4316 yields 153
